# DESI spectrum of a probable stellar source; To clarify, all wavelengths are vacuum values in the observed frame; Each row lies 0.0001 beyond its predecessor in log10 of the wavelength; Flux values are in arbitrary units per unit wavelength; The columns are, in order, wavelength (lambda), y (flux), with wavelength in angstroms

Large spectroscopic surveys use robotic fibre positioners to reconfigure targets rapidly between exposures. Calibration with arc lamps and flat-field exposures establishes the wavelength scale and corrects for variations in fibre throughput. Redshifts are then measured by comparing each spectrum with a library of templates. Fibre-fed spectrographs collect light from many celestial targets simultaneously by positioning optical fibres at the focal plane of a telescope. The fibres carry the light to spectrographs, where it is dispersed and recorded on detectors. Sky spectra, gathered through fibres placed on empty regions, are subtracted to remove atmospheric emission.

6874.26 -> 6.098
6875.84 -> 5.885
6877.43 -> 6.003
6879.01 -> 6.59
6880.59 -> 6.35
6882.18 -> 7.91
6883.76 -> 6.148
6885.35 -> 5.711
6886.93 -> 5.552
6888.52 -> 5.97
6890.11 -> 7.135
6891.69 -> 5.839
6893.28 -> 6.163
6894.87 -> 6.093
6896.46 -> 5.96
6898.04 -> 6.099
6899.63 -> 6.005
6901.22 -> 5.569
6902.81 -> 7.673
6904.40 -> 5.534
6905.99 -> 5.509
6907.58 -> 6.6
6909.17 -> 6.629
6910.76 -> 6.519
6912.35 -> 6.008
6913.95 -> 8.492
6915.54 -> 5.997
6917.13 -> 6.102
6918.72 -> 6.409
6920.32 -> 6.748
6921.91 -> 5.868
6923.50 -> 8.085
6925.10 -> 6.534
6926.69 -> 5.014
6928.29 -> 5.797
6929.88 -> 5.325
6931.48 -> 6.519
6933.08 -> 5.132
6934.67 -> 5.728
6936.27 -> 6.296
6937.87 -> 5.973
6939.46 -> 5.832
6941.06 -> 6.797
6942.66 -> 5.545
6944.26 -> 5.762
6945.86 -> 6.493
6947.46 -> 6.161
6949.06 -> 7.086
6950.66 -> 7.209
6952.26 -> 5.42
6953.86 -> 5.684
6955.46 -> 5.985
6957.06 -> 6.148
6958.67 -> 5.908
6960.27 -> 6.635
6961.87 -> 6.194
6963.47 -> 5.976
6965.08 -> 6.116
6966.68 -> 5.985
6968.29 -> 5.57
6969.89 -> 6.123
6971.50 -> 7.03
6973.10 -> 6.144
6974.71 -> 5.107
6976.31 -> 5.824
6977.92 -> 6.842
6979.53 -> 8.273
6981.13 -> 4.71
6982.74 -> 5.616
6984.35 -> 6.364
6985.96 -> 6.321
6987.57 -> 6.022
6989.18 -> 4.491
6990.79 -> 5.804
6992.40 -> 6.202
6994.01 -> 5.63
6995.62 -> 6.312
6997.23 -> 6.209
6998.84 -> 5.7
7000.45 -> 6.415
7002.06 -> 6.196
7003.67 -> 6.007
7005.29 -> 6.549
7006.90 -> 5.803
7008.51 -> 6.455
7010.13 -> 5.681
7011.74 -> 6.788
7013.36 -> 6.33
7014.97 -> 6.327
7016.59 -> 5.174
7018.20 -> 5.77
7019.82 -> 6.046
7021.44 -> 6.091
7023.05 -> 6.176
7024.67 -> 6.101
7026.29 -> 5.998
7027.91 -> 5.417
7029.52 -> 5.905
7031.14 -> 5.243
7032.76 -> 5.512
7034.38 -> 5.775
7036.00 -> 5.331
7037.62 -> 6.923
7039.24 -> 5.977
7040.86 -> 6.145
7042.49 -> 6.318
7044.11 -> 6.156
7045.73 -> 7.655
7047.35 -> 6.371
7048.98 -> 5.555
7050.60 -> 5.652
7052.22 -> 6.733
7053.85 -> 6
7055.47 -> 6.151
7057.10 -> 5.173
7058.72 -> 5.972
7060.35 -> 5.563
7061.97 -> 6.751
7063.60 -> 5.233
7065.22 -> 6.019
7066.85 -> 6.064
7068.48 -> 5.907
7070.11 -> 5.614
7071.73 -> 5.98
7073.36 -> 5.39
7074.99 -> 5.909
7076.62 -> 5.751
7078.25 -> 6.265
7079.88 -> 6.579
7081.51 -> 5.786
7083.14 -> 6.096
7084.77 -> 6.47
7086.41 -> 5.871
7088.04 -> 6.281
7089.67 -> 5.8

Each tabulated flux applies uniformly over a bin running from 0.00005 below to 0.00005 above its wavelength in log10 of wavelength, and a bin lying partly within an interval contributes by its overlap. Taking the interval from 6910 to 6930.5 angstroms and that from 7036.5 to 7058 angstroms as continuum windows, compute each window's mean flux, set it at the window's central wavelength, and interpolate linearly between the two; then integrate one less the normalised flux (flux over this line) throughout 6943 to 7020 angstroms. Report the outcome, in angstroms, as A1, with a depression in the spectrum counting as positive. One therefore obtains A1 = 2.5 angstroms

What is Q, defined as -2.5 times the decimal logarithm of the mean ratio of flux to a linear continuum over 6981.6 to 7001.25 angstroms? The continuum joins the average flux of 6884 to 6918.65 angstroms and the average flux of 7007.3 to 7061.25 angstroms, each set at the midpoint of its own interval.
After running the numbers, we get 0.03 mag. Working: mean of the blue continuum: 6.25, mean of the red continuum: 6.01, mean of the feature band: 5.9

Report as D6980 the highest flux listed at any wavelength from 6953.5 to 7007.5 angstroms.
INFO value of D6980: 8.273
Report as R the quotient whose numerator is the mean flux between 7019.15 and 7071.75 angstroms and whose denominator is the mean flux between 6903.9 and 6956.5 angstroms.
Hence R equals 1.0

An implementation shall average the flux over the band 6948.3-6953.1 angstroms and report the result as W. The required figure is 6.56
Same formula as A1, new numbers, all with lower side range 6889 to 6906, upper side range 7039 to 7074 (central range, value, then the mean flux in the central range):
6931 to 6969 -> 0.2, 6.09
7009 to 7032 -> 0.4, 5.94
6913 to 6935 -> -0.5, 6.28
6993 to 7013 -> -0.3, 6.15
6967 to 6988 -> -0.2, 6.15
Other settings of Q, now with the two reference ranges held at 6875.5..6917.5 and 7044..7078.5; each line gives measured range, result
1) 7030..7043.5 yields 0.024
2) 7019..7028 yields 0.009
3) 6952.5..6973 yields 0.014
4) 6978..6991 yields 0.023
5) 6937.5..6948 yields 0.023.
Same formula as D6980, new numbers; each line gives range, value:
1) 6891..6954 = 8.492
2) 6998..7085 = 7.655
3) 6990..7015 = 6.788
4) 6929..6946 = 6.797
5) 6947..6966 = 7.209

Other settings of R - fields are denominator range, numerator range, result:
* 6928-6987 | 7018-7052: 0.99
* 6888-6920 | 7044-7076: 0.95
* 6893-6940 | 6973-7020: 0.97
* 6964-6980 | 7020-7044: 0.95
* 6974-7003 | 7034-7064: 1.01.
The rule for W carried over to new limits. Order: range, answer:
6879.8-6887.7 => 6.34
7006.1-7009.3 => 6.13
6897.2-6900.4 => 6.06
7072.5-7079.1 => 5.83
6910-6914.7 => 6.99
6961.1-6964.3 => 6.08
